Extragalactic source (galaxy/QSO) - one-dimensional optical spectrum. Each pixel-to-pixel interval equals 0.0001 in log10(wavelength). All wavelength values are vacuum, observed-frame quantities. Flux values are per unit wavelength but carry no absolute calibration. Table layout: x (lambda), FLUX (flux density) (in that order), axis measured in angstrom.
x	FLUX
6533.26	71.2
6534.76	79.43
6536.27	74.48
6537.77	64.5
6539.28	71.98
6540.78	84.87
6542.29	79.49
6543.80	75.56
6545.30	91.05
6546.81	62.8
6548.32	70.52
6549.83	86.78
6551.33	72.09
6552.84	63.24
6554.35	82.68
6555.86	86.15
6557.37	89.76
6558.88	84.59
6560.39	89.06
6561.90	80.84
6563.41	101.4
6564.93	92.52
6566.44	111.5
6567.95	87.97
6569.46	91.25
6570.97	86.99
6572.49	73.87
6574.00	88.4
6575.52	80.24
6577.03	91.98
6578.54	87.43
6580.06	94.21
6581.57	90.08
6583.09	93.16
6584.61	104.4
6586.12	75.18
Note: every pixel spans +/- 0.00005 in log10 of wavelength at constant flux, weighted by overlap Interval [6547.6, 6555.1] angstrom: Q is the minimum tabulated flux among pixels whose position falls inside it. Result 63.24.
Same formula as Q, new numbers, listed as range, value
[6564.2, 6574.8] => 73.87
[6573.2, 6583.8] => 80.24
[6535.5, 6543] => 64.5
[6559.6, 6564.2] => 80.84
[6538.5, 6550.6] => 62.8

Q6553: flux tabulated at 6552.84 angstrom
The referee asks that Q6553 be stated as 63.24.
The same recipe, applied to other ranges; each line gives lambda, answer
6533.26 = 71.2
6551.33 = 72.09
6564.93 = 92.52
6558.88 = 84.59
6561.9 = 80.84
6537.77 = 64.5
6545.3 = 91.05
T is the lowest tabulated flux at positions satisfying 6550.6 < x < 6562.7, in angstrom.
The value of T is 63.24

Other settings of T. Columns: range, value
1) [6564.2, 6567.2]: 92.52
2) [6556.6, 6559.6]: 84.59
